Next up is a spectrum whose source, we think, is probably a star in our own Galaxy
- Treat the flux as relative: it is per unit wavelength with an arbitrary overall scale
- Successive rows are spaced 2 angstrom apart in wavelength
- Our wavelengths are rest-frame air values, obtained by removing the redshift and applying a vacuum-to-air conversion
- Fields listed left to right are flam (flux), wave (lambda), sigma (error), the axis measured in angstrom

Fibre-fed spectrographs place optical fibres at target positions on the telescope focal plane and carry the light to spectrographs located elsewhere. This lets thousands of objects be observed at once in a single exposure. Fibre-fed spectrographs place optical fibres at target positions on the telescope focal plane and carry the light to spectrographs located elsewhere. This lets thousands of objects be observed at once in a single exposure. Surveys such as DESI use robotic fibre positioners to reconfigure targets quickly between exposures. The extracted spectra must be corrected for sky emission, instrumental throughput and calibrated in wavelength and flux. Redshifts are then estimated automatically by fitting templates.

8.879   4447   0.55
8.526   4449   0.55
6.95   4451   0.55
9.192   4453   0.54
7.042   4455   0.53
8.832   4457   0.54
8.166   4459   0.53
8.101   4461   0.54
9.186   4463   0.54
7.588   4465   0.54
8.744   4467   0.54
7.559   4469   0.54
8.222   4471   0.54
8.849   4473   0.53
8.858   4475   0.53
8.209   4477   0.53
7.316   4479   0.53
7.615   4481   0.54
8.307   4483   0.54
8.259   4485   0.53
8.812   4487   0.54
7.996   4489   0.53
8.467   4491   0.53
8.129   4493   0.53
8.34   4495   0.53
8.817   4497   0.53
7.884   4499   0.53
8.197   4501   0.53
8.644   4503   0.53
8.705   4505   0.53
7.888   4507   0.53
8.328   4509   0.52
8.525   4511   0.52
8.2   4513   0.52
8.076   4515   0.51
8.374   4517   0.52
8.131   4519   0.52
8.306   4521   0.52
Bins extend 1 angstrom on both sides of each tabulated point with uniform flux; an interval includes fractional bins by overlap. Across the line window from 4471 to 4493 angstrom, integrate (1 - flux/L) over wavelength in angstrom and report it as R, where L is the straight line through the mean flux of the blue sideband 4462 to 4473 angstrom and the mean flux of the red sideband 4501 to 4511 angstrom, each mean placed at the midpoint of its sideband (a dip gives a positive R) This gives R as 0.2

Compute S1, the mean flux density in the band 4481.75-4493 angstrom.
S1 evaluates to 8.33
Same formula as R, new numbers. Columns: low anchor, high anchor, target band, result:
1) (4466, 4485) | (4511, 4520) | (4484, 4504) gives -0.4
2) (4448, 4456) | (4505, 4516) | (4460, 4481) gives -0.5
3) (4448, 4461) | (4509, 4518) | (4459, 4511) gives -0.5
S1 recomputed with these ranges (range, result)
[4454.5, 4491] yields 8.23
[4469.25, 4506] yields 8.3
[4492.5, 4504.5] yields 8.36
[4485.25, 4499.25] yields 8.37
